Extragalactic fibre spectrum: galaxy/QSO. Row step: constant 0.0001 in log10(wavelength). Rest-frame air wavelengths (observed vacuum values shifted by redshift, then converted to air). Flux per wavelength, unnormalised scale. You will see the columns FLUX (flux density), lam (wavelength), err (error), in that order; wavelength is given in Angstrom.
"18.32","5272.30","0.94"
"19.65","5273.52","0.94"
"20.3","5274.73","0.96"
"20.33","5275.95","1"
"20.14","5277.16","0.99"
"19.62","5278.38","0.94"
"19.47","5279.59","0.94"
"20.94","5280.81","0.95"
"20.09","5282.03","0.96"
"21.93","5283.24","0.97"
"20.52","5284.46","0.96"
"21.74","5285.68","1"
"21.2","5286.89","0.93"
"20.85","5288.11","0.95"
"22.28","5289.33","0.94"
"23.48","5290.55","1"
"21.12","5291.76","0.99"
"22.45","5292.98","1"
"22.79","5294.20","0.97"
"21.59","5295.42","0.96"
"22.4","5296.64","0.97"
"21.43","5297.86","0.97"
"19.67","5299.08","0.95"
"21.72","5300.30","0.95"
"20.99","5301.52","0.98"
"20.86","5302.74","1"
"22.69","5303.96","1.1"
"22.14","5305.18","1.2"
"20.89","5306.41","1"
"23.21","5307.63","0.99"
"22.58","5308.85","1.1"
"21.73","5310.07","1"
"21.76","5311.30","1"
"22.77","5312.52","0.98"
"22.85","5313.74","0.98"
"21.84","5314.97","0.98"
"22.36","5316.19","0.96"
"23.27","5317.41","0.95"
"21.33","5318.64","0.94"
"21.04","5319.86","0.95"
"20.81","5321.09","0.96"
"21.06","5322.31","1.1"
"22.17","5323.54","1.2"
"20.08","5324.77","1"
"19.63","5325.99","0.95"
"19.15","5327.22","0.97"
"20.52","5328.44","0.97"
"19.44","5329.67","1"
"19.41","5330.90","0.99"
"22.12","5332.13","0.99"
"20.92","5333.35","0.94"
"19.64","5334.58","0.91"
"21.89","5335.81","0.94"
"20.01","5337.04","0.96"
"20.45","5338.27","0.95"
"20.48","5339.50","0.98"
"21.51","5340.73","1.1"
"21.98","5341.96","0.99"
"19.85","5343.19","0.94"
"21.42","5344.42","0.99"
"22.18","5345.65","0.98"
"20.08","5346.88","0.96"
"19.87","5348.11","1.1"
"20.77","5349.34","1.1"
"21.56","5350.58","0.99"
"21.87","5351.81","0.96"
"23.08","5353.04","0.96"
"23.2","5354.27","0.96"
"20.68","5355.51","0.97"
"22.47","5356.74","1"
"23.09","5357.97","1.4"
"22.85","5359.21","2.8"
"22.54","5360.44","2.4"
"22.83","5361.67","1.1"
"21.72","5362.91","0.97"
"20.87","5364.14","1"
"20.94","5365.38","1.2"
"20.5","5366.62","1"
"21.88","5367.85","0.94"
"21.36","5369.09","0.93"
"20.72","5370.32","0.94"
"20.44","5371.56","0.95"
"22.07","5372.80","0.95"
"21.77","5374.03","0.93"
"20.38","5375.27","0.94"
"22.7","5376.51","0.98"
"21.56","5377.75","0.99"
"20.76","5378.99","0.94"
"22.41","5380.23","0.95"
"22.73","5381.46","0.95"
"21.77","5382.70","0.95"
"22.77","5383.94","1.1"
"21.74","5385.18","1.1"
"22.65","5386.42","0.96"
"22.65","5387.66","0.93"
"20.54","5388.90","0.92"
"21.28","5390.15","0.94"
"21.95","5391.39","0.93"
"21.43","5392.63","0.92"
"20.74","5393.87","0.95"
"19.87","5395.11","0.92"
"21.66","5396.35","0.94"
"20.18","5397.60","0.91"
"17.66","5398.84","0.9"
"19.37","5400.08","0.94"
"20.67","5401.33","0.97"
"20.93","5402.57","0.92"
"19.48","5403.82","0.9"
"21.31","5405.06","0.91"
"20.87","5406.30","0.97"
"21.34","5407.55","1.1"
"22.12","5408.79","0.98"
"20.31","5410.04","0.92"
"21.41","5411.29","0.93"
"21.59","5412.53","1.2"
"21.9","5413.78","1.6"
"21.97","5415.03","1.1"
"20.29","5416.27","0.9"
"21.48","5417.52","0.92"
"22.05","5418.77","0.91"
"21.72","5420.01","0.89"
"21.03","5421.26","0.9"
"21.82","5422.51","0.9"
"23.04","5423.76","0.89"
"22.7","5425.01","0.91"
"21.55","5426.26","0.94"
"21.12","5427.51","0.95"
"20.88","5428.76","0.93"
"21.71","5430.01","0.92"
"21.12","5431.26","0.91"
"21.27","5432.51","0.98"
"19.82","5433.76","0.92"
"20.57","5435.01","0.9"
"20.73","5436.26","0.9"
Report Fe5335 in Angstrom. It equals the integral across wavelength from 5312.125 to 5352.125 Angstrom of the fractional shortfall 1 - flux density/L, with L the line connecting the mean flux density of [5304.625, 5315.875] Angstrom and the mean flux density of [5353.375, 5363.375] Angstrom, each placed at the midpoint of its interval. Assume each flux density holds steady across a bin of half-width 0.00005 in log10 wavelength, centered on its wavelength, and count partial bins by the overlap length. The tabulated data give 2.3 Angstrom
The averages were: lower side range 22.2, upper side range 22.5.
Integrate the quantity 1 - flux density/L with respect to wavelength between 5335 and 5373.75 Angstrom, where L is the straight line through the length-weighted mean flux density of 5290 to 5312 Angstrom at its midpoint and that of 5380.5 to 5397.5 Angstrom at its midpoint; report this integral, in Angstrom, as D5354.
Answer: 0.5 Angstrom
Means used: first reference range 21.9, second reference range 21.6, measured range 21.5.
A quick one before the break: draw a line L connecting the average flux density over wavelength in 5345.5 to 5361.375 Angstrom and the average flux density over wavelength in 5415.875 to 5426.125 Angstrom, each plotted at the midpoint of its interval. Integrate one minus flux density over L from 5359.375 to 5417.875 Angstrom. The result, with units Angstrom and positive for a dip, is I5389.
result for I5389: 1.4 Angstrom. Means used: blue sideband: 21.9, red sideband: 21.8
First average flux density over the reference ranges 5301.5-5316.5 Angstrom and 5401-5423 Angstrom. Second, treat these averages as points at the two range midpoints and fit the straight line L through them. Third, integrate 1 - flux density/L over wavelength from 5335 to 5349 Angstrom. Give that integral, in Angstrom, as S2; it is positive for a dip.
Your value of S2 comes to 0.61 Angstrom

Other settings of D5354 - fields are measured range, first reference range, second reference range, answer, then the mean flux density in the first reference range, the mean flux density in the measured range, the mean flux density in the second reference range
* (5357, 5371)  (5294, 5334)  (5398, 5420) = -0.41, 21.4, 21.8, 20.9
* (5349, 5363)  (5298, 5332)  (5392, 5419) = -0.77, 21.3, 22.3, 20.8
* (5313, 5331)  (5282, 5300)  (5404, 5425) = 0.45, 21.6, 21.1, 21.5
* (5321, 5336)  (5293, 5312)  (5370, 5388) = 0.91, 21.8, 20.5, 21.8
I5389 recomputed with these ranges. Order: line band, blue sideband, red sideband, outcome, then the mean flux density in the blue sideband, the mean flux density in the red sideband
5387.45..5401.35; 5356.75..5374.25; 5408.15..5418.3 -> 0.59 Angstrom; 21.7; 21.4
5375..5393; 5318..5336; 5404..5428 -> -0.57 Angstrom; 20.6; 21.5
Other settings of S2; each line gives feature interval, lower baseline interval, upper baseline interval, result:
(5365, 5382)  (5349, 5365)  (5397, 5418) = 0.18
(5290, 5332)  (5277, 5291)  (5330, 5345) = -1.24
